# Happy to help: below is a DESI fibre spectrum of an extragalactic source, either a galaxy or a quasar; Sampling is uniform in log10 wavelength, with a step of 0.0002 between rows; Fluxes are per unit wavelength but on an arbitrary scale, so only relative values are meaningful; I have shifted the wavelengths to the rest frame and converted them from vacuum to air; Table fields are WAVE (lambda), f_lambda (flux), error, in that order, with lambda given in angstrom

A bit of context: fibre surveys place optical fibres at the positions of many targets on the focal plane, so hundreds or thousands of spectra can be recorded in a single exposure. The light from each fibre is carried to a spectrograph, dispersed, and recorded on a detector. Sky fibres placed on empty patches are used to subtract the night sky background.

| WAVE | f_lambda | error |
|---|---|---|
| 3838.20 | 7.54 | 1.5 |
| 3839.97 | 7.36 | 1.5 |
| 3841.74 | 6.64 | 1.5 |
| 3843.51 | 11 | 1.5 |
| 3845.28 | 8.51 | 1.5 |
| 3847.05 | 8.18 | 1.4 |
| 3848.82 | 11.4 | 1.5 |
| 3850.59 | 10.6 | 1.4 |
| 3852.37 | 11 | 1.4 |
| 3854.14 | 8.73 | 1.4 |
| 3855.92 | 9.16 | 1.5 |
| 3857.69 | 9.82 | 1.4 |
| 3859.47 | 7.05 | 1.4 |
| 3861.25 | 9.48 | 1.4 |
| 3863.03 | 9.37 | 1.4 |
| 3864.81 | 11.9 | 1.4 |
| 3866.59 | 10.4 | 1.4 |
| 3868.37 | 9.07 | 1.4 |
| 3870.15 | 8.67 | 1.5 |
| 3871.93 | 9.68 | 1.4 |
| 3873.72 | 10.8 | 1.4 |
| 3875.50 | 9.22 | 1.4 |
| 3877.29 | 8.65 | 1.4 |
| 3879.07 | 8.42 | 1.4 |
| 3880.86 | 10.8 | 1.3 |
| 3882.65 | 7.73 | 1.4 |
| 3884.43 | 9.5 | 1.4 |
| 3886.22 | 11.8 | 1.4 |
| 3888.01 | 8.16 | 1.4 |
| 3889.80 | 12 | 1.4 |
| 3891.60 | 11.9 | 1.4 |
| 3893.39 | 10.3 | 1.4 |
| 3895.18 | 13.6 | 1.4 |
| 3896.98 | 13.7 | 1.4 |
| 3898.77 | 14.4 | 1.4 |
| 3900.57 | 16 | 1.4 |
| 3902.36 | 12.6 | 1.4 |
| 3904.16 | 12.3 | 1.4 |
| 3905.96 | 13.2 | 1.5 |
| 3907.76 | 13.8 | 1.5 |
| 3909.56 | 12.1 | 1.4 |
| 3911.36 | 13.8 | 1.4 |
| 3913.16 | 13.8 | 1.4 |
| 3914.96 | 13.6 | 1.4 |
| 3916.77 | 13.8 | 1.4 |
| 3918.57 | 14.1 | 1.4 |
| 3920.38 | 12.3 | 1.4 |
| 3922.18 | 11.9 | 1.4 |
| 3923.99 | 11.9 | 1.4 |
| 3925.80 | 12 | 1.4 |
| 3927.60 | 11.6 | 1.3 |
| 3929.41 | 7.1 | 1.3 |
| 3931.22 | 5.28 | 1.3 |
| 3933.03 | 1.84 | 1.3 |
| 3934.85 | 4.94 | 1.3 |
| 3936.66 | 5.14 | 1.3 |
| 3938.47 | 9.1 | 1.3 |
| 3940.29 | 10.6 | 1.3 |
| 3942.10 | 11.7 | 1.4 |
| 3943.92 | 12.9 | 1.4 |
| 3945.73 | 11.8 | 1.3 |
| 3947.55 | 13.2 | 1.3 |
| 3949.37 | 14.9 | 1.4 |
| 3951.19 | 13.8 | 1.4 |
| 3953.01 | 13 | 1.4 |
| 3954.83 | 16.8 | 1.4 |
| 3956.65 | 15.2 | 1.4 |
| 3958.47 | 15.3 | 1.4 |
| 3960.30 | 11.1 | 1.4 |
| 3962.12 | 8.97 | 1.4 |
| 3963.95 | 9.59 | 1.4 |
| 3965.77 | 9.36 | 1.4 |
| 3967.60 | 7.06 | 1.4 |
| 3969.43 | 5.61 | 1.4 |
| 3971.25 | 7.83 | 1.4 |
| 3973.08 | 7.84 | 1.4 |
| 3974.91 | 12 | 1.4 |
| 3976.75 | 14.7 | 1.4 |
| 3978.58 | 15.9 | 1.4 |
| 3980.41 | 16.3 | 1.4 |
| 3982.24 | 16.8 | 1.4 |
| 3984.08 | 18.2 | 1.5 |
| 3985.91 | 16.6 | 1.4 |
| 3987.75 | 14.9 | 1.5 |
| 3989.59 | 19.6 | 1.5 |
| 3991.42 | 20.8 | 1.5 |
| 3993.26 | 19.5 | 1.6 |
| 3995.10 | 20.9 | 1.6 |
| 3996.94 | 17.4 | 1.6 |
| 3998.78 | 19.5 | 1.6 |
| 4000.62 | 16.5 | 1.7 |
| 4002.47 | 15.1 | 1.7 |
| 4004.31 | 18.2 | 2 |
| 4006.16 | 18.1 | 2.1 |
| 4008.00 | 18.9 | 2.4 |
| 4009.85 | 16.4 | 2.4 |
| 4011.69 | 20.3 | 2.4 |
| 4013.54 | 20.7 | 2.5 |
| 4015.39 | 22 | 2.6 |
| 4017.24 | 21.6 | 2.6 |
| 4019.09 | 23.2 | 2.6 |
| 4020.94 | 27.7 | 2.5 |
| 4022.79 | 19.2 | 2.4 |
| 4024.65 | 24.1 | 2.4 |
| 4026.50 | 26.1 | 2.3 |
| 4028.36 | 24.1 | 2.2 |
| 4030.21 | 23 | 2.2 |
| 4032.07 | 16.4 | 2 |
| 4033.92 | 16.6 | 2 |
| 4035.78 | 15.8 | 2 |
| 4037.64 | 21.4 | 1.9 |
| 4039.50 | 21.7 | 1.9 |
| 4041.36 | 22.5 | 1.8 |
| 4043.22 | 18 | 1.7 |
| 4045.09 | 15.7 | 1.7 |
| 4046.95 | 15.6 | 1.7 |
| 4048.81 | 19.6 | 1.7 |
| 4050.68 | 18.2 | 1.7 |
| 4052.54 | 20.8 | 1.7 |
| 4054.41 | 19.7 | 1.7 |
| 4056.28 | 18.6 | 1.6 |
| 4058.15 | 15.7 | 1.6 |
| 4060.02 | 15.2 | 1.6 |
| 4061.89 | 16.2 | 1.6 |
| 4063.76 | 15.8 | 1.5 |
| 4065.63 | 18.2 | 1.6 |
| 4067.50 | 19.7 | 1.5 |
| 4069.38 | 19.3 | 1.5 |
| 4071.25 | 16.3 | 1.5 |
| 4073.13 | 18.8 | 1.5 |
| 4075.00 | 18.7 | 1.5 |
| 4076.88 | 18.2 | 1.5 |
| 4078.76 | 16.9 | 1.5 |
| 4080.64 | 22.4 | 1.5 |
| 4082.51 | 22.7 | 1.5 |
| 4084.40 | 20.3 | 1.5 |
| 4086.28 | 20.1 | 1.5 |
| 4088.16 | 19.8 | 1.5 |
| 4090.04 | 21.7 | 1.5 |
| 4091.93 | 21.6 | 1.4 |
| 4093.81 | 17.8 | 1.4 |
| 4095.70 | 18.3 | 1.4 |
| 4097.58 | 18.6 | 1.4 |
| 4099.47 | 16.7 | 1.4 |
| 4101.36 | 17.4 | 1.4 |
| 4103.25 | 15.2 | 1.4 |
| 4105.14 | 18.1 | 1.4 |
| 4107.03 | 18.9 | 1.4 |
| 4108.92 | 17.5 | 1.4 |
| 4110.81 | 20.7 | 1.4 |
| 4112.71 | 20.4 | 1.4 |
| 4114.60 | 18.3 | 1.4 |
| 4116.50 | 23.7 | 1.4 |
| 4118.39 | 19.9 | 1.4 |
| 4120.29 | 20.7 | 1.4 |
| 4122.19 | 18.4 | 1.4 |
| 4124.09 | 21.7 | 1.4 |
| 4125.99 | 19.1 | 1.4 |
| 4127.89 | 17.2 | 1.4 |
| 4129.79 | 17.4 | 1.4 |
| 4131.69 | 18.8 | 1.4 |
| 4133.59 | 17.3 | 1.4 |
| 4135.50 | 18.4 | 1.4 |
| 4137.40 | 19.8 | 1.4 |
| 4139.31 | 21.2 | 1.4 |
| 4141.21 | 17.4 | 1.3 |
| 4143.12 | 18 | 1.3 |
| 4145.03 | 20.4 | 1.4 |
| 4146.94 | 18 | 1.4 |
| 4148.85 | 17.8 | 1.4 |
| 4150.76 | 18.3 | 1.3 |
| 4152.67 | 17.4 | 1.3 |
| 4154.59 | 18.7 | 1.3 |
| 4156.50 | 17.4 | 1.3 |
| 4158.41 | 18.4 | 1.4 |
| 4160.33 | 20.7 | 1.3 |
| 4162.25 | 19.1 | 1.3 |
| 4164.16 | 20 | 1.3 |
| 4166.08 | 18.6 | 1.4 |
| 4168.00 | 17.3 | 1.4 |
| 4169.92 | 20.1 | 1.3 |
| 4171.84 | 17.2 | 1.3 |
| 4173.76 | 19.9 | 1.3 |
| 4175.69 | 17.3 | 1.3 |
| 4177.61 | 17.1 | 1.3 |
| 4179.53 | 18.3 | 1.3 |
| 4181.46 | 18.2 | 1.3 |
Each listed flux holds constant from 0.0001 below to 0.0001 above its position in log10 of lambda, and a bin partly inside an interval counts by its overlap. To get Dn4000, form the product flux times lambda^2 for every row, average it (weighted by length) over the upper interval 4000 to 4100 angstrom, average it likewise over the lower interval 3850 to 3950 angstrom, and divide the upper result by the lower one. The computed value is 1.94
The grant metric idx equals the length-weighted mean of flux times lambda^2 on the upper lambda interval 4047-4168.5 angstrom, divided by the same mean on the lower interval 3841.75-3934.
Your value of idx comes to 1.96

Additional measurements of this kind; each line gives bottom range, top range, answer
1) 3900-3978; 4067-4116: 1.82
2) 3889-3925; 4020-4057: 1.66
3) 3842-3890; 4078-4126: 2.29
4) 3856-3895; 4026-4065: 2.09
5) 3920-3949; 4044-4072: 1.95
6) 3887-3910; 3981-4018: 1.55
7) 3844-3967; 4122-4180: 1.92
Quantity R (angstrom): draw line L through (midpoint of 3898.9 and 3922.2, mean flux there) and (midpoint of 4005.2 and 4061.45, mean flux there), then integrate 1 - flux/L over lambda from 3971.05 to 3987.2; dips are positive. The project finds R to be 2.6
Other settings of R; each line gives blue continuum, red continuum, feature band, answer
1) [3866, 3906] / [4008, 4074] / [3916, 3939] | 6.7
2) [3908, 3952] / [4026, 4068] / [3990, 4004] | -2.8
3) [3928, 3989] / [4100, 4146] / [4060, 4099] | -4.5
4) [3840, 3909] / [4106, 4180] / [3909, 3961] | 3.5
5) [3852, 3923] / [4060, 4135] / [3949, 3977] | 5.3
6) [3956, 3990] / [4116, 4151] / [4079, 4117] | -3.8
